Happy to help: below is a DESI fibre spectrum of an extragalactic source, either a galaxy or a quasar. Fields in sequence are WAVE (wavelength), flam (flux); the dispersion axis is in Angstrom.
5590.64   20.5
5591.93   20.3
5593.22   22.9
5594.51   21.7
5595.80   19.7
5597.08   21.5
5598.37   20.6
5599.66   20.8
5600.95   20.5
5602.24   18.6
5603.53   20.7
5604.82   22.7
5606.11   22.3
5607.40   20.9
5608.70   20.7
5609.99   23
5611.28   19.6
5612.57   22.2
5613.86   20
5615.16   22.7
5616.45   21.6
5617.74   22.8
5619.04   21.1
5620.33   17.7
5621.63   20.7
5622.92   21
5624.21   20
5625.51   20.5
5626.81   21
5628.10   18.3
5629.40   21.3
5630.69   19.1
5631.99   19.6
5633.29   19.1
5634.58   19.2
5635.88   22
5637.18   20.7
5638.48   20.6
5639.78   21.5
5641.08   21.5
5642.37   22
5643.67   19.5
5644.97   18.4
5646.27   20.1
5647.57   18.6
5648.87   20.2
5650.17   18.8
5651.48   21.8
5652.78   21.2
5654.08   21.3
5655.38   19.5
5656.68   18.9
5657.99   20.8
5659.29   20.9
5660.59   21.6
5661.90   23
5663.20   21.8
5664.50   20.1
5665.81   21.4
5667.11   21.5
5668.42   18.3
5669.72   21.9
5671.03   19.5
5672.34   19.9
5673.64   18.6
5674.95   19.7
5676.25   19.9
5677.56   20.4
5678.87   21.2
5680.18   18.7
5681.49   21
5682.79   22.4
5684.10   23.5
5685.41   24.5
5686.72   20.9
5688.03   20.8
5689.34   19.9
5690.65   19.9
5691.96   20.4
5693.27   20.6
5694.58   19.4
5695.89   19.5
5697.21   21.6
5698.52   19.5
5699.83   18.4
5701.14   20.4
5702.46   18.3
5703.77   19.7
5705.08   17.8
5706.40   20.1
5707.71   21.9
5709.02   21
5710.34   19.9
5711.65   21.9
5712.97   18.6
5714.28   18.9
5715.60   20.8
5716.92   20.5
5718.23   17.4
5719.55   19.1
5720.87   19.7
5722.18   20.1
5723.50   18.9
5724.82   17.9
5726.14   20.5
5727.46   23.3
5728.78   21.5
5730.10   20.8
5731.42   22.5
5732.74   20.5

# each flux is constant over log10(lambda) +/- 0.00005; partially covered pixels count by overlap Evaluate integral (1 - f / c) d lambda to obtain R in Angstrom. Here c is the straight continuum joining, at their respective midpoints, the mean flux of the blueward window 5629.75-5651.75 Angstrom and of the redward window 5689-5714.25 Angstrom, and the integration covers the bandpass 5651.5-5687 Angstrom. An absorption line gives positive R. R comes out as -1.4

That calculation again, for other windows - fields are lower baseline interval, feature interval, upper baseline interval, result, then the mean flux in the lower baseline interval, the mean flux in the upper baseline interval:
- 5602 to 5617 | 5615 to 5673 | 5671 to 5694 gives 1.4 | 21.3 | 20.7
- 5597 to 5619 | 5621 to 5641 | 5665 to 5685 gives 0.6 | 21.2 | 20.6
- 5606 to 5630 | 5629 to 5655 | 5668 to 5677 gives 0.1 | 20.9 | 19.7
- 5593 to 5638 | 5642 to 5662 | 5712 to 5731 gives 0.1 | 20.7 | 19.9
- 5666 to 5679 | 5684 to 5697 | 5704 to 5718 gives -0.5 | 20.1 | 20.1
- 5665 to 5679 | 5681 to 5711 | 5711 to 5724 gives -0.9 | 20.2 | 19.6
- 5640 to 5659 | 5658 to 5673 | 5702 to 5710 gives -0.6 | 20.2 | 19.9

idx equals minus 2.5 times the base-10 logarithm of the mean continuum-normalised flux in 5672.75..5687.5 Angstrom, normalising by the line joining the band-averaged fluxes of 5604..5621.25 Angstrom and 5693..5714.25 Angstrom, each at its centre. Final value -0.04 mag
